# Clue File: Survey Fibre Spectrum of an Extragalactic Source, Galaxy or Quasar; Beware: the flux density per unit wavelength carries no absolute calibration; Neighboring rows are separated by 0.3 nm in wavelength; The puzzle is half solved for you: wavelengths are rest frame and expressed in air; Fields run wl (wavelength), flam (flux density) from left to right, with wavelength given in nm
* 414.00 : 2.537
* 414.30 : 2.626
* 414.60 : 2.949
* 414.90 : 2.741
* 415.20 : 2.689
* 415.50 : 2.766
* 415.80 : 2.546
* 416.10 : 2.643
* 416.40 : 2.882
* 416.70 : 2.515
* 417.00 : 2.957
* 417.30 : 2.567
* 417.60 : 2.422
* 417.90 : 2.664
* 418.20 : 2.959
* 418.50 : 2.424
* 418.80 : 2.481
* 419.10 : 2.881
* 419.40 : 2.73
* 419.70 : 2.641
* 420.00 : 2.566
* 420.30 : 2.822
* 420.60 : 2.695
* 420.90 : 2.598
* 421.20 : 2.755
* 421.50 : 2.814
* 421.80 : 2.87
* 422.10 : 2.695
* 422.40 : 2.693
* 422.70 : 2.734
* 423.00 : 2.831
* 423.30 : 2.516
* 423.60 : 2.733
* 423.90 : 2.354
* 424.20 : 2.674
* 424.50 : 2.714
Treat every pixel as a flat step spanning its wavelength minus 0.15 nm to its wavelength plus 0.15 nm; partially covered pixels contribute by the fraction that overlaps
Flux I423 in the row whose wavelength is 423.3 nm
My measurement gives 2.516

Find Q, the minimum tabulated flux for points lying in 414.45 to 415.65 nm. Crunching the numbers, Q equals 2.689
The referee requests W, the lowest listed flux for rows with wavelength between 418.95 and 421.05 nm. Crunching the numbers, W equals 2.566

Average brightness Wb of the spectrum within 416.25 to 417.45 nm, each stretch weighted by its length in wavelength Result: 2.73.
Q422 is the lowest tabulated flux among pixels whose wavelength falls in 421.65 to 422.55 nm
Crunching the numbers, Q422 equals 2.693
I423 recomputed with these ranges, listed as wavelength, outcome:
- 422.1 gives 2.695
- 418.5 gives 2.424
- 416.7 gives 2.515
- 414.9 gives 2.741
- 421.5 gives 2.814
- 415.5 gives 2.766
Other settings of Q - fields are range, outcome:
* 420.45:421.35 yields 2.598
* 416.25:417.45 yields 2.515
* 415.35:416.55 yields 2.546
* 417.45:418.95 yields 2.422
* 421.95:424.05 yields 2.354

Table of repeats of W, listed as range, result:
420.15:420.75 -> 2.695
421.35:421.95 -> 2.814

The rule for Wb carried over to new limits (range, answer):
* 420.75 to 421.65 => 2.72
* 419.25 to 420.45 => 2.69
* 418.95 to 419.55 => 2.81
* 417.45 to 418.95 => 2.59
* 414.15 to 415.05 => 2.77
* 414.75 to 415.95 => 2.69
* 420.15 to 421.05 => 2.71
